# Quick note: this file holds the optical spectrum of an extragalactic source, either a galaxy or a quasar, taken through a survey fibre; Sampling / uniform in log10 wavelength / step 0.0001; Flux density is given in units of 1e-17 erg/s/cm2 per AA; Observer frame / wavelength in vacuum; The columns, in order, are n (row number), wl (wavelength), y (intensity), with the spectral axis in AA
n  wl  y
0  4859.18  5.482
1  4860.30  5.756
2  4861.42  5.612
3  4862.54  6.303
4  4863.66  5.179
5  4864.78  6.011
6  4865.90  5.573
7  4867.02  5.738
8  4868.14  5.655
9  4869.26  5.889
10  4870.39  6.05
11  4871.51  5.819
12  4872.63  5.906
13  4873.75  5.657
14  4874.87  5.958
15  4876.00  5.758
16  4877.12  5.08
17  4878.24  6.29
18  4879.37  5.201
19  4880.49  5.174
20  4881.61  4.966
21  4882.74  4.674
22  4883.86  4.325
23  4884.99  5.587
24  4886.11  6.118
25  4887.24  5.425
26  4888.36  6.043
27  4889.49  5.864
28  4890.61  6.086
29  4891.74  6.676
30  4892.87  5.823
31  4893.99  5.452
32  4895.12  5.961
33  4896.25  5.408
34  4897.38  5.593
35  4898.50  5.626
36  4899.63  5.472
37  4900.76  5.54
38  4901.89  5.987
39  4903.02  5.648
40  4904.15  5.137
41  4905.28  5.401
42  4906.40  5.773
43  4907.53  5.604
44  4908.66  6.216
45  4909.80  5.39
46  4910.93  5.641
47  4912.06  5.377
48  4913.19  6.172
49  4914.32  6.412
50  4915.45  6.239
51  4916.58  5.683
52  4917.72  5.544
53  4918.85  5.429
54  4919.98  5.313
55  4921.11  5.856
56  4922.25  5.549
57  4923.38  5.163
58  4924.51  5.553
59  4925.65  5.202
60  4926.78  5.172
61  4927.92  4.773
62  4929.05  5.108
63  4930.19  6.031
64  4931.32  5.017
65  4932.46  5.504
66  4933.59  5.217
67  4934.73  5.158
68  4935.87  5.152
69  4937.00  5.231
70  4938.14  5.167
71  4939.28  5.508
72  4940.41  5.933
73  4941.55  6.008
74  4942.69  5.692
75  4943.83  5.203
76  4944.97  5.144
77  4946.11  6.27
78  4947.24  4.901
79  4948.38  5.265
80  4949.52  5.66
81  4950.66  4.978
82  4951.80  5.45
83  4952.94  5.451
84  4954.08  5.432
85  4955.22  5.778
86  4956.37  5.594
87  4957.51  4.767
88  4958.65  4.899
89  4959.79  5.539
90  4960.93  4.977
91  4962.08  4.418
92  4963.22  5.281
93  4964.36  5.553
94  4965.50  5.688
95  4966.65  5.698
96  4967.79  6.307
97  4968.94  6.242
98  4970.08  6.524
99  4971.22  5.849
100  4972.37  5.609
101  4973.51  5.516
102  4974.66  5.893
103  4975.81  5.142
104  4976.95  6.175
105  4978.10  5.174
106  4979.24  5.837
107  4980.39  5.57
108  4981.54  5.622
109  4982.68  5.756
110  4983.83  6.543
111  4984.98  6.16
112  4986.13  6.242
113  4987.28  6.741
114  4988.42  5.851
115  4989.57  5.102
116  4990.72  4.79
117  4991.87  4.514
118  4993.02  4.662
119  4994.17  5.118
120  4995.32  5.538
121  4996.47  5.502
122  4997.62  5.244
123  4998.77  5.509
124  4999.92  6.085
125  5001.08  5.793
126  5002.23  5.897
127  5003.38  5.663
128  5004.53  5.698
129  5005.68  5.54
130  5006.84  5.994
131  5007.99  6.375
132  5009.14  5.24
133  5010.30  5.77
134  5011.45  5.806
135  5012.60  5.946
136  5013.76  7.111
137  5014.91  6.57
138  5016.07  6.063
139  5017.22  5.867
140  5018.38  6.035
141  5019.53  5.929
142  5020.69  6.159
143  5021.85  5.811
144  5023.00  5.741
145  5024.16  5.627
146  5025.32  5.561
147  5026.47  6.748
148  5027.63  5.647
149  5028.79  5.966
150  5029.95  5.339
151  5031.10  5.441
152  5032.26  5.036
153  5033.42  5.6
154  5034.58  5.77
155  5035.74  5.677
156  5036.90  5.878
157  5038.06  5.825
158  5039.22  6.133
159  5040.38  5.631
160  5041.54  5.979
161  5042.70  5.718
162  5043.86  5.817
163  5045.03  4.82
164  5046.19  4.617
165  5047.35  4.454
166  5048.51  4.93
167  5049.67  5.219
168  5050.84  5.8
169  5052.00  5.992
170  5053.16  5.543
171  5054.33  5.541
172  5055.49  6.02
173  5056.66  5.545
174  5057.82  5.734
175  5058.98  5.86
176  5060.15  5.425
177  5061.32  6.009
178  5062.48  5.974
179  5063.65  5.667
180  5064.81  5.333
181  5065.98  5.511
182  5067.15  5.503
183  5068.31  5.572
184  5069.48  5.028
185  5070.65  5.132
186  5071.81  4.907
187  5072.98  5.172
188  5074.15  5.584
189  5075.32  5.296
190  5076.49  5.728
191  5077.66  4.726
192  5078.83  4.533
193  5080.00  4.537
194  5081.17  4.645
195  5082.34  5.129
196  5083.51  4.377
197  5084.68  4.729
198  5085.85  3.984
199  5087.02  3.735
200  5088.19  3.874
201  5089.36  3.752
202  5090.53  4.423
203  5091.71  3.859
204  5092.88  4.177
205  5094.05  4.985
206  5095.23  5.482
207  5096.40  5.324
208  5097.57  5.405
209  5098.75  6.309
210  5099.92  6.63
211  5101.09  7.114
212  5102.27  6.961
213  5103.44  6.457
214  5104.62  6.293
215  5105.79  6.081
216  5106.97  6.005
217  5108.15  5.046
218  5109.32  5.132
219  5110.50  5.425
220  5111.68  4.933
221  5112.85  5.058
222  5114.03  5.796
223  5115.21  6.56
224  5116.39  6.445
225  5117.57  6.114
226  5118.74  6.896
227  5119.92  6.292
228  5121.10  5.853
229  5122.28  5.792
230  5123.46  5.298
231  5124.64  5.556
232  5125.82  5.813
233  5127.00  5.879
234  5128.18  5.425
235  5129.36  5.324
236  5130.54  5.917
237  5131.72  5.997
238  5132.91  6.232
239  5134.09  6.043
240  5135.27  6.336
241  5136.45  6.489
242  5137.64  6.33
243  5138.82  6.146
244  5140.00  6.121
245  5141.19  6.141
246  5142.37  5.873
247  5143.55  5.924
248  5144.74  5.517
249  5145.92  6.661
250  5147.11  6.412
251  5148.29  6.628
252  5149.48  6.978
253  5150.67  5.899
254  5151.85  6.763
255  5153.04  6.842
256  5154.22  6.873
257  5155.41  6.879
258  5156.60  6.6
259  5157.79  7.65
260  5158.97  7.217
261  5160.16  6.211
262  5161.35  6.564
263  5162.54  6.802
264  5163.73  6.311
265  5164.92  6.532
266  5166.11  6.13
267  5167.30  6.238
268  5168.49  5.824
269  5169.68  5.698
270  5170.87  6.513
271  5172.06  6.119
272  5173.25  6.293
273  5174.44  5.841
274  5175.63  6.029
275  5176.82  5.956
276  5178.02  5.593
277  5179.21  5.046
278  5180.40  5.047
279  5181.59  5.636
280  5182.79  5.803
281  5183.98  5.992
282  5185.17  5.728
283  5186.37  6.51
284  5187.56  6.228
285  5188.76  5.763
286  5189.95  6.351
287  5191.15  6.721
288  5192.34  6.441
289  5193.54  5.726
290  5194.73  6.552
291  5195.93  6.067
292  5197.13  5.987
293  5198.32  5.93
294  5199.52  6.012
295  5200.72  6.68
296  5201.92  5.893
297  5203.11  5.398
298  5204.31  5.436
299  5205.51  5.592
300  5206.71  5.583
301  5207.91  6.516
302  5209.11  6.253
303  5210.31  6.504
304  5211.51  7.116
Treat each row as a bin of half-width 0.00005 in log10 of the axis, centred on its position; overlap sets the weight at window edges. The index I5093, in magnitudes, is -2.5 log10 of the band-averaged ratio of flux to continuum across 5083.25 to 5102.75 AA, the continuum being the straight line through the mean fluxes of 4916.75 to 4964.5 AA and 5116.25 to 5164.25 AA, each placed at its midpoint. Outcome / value 0.21 mag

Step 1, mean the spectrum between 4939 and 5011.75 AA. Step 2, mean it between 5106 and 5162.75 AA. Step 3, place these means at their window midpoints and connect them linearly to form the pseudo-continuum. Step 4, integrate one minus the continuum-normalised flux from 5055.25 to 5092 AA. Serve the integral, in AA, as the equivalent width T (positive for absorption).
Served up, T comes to 5.5 AA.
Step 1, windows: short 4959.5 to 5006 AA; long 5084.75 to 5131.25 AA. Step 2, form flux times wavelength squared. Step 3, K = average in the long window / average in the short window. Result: 1.0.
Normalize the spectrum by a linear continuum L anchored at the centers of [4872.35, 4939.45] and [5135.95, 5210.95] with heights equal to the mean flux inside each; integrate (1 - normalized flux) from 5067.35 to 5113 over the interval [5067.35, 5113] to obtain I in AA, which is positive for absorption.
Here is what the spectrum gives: 6.2 AA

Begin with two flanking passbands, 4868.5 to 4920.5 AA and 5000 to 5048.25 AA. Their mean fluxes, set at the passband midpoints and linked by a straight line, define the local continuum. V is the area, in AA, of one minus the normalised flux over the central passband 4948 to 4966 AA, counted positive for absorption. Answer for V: 1.3 AA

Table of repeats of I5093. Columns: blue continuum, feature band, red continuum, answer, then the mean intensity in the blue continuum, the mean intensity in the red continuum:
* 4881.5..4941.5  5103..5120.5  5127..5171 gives 0.05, 5.55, 6.32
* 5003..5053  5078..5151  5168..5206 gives 0.04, 5.73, 5.95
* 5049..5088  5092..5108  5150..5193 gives -0.06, 5.24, 6.24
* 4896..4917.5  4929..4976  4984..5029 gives 0.05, 5.7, 5.79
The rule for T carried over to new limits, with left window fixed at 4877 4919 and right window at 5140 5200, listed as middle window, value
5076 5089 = 3.3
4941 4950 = 0.4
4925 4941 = 1.2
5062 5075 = 1.3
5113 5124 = 0.1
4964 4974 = -0.2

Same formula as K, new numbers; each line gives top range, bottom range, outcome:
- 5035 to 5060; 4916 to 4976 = 1.06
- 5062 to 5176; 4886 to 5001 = 1.11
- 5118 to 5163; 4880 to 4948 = 1.24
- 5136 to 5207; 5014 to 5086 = 1.18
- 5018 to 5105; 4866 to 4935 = 1.03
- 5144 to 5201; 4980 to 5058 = 1.16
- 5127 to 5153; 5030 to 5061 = 1.15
